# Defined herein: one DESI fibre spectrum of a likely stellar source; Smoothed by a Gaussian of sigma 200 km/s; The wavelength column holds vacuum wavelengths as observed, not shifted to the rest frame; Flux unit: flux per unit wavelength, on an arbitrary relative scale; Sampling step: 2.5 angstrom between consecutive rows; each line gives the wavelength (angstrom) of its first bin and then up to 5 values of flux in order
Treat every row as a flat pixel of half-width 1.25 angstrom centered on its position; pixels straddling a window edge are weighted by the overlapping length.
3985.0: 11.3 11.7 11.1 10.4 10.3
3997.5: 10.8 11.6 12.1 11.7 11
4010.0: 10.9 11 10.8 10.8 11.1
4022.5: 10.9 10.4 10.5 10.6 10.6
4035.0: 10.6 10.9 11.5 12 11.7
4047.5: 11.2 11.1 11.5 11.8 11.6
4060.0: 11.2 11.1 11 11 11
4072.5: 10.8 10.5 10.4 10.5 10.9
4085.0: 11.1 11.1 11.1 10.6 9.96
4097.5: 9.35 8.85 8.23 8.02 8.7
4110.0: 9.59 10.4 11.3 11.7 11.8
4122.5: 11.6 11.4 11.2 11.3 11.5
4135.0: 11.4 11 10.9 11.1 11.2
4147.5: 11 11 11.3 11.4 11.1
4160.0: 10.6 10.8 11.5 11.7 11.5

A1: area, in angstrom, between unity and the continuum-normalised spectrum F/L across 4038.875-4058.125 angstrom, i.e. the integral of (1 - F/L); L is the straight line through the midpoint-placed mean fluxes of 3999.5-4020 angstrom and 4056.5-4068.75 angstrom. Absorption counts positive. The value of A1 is -0.6 angstrom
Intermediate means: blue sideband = 11.2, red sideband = 11.2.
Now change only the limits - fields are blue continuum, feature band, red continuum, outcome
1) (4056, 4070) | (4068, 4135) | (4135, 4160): 3.74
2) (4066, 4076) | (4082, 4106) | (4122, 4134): 2.48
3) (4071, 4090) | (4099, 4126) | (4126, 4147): 2.16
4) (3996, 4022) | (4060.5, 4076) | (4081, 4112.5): -1.00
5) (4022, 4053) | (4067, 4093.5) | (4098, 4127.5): -0.69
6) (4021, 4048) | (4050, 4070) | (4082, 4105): -1.37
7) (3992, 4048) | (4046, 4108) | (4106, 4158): 2.78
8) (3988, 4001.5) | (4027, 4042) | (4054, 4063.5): 0.50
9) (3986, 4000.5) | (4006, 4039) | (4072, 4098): 0.17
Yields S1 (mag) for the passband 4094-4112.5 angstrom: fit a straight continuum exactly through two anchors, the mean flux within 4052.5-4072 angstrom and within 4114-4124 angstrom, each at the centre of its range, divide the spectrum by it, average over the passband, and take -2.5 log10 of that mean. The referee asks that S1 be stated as 0.26 mag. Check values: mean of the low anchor 11.2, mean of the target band 9.04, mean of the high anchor 11.6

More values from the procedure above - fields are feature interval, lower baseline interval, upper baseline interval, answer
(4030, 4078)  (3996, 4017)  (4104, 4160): -0.003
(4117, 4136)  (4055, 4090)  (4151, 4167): -0.039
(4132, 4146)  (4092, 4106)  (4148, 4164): -0.071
